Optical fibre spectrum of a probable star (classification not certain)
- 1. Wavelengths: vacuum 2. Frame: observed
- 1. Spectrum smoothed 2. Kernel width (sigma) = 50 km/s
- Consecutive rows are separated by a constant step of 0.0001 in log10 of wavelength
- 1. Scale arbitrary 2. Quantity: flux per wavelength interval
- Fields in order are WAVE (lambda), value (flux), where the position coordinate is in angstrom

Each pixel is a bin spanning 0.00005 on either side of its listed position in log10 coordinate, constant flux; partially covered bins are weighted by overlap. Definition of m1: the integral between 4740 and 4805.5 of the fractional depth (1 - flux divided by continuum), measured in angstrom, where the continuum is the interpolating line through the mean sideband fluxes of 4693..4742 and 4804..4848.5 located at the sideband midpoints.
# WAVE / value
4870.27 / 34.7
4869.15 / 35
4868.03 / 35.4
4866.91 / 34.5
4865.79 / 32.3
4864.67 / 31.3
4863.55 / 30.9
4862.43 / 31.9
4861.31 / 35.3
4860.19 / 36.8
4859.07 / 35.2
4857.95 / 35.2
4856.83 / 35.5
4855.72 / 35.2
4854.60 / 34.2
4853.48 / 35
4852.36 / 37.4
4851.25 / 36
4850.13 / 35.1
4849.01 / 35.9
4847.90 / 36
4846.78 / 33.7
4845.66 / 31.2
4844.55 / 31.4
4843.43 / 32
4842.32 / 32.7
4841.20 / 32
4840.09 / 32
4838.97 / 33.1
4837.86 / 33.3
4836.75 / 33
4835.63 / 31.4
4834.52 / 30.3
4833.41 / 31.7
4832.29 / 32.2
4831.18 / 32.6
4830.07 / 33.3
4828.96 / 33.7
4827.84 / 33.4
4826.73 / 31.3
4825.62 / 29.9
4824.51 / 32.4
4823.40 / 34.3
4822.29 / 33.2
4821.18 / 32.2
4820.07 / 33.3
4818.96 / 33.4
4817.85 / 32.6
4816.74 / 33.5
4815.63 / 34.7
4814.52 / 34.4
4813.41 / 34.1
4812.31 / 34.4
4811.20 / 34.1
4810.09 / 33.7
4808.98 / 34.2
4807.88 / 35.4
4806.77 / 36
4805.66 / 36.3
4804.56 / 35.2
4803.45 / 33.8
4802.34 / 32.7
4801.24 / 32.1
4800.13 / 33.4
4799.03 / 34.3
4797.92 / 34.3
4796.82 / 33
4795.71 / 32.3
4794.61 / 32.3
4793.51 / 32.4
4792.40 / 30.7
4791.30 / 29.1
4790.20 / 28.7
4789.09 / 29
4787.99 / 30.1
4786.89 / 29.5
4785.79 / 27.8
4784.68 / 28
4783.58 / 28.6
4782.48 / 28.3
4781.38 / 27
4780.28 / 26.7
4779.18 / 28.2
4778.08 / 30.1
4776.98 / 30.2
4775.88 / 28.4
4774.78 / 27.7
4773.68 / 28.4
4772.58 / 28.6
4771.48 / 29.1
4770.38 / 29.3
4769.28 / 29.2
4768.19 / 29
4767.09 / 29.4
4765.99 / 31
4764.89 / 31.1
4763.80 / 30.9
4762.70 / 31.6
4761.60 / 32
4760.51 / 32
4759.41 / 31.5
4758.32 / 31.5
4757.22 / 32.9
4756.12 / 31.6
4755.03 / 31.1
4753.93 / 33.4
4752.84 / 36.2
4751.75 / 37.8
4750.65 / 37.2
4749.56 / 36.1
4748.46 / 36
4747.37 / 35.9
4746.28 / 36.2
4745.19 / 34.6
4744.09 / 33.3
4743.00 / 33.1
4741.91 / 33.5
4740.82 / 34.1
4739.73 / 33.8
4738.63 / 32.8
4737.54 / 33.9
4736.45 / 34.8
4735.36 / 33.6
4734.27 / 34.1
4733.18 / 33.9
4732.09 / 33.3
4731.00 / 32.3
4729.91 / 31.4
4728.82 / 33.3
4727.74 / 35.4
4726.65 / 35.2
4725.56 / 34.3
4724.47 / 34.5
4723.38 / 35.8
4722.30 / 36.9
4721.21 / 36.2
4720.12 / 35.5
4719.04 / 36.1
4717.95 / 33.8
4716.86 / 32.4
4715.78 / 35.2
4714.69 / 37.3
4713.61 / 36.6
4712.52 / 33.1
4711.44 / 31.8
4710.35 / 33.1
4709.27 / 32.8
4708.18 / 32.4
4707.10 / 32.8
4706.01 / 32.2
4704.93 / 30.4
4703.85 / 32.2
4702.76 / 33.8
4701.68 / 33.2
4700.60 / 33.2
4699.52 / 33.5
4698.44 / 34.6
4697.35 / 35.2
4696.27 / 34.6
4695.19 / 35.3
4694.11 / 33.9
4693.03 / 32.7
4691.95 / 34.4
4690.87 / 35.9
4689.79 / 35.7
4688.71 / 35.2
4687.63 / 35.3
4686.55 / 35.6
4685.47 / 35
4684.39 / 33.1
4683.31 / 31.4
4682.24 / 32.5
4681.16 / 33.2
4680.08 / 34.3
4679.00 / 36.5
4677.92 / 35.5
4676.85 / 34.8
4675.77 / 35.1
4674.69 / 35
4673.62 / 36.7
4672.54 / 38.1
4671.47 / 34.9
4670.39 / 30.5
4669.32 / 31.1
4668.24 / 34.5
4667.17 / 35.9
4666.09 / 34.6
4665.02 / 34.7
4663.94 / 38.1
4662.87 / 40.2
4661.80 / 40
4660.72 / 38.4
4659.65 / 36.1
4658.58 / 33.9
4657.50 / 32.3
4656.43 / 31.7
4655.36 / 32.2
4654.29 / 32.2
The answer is 3.9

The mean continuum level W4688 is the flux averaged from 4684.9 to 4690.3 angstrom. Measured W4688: 35.3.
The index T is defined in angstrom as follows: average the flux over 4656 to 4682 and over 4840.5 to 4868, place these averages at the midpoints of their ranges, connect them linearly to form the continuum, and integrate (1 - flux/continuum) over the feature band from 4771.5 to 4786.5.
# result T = 2.7 angstrom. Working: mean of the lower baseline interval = 35.2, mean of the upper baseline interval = 34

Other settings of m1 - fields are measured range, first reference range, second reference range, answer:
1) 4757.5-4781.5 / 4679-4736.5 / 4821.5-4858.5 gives 2.8 angstrom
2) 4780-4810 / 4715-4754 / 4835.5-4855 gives 2.2 angstrom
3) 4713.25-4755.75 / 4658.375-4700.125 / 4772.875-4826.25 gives -1.4 angstrom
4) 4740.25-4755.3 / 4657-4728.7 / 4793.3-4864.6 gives -0.3 angstrom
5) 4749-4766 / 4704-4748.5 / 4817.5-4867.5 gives 0.4 angstrom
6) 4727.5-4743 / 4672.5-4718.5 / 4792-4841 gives 0.1 angstrom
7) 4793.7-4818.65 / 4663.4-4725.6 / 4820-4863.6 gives -0.2 angstrom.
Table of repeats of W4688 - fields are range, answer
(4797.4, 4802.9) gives 33.3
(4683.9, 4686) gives 34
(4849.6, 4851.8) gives 35.5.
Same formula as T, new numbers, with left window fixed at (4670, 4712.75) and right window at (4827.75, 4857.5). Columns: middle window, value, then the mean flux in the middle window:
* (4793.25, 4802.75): 0.18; 33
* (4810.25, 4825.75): 0.06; 33.4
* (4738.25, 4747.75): -0.09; 34.1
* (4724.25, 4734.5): 0.04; 33.7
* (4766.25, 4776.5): 1.48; 28.9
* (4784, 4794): 1.25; 29.4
